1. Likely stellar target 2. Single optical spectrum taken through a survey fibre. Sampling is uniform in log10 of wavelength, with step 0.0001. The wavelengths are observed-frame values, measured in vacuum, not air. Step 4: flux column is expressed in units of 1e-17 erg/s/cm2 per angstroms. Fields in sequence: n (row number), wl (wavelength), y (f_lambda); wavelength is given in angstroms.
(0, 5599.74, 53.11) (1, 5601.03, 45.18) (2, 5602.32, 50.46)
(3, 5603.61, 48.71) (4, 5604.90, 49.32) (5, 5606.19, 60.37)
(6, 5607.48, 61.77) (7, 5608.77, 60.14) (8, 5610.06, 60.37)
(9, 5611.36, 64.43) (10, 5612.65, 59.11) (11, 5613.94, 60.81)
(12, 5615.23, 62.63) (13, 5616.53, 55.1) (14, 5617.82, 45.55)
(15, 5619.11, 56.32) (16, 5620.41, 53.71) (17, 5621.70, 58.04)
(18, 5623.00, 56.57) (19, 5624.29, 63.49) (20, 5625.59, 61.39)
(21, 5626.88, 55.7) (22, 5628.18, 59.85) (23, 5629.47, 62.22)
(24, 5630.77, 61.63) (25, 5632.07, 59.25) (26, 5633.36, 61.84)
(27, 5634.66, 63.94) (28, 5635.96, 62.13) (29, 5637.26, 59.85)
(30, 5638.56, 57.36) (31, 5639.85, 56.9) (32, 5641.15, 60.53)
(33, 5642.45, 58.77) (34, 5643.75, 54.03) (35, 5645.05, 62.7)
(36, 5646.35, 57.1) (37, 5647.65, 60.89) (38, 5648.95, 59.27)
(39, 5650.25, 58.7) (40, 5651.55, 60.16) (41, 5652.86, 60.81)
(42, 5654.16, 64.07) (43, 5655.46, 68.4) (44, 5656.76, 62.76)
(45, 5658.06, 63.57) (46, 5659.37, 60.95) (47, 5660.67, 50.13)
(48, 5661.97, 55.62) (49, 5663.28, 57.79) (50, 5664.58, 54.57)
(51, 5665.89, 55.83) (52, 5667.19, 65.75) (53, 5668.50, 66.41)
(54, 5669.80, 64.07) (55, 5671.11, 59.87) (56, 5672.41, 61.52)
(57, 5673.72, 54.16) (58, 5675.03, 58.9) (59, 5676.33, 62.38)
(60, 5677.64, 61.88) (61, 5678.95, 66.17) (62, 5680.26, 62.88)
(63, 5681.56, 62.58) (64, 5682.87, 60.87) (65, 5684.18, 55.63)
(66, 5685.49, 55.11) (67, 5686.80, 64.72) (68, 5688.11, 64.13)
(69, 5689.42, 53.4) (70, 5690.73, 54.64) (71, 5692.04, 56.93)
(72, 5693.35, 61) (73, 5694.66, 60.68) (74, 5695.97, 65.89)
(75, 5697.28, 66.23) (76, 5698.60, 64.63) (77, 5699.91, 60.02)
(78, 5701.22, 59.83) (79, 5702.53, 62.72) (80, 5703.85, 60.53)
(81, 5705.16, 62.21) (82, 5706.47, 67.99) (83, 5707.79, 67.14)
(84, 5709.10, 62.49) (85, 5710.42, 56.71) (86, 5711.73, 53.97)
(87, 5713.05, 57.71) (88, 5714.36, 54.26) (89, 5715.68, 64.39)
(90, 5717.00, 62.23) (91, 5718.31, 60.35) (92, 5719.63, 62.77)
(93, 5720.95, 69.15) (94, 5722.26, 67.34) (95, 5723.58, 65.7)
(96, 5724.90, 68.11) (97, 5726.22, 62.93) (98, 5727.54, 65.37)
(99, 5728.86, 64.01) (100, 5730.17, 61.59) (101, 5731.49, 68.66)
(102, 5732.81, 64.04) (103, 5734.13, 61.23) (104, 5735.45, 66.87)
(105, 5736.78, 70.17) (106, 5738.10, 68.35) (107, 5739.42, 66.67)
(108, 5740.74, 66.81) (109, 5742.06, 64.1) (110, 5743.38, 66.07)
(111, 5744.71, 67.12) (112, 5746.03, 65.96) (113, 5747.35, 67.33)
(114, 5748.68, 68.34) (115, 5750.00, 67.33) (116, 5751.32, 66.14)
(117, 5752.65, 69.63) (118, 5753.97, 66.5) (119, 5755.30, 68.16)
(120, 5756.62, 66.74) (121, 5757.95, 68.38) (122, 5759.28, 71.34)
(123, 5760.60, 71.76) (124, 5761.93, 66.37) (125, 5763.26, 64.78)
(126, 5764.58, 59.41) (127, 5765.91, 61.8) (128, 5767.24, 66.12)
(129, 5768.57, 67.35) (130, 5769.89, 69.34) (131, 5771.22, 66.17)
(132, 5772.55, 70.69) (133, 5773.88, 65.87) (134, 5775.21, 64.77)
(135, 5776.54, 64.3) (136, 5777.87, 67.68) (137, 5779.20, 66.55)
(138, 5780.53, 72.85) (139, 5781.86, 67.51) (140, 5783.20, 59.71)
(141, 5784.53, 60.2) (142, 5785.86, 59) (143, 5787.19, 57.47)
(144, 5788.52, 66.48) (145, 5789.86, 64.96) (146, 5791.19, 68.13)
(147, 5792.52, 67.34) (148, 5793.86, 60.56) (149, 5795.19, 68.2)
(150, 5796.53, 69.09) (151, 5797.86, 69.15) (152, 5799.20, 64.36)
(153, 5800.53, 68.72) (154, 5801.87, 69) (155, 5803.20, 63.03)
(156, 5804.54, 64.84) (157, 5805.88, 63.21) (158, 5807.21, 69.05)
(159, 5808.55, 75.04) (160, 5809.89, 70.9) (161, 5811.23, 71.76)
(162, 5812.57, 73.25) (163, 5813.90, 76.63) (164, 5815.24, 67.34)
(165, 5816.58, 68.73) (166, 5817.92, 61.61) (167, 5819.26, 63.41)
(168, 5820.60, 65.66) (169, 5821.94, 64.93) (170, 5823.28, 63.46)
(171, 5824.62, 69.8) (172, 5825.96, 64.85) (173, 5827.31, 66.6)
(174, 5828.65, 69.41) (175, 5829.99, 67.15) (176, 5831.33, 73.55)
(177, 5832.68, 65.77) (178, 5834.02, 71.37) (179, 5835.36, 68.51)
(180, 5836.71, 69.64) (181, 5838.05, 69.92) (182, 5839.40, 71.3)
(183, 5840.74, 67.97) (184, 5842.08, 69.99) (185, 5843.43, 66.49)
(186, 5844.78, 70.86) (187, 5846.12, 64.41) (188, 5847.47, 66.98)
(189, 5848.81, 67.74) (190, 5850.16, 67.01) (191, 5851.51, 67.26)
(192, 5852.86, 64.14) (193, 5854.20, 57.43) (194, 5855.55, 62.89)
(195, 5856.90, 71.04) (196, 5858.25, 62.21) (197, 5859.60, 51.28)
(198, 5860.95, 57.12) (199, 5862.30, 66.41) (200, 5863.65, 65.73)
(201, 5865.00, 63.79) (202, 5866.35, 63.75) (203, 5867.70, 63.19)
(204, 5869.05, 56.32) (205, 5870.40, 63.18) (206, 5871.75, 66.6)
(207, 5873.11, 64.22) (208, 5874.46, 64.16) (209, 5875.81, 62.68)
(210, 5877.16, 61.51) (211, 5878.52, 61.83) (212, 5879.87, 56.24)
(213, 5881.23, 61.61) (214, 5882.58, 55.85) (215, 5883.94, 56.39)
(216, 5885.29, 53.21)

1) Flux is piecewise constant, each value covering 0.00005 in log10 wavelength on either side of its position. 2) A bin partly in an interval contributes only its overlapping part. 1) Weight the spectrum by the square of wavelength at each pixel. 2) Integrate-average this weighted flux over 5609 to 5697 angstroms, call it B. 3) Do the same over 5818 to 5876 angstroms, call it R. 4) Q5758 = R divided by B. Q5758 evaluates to 1.17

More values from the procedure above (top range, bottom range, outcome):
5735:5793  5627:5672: 1.15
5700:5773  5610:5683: 1.12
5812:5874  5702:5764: 1.05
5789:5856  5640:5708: 1.17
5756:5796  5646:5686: 1.13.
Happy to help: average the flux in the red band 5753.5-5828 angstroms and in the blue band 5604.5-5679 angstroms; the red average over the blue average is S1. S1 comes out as 1.1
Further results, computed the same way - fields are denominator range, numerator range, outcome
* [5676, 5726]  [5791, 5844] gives 1.10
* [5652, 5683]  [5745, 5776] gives 1.10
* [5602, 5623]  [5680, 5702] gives 1.07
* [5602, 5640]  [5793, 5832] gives 1.16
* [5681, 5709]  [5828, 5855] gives 1.11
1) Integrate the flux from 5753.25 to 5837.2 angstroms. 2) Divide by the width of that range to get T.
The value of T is 66.9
